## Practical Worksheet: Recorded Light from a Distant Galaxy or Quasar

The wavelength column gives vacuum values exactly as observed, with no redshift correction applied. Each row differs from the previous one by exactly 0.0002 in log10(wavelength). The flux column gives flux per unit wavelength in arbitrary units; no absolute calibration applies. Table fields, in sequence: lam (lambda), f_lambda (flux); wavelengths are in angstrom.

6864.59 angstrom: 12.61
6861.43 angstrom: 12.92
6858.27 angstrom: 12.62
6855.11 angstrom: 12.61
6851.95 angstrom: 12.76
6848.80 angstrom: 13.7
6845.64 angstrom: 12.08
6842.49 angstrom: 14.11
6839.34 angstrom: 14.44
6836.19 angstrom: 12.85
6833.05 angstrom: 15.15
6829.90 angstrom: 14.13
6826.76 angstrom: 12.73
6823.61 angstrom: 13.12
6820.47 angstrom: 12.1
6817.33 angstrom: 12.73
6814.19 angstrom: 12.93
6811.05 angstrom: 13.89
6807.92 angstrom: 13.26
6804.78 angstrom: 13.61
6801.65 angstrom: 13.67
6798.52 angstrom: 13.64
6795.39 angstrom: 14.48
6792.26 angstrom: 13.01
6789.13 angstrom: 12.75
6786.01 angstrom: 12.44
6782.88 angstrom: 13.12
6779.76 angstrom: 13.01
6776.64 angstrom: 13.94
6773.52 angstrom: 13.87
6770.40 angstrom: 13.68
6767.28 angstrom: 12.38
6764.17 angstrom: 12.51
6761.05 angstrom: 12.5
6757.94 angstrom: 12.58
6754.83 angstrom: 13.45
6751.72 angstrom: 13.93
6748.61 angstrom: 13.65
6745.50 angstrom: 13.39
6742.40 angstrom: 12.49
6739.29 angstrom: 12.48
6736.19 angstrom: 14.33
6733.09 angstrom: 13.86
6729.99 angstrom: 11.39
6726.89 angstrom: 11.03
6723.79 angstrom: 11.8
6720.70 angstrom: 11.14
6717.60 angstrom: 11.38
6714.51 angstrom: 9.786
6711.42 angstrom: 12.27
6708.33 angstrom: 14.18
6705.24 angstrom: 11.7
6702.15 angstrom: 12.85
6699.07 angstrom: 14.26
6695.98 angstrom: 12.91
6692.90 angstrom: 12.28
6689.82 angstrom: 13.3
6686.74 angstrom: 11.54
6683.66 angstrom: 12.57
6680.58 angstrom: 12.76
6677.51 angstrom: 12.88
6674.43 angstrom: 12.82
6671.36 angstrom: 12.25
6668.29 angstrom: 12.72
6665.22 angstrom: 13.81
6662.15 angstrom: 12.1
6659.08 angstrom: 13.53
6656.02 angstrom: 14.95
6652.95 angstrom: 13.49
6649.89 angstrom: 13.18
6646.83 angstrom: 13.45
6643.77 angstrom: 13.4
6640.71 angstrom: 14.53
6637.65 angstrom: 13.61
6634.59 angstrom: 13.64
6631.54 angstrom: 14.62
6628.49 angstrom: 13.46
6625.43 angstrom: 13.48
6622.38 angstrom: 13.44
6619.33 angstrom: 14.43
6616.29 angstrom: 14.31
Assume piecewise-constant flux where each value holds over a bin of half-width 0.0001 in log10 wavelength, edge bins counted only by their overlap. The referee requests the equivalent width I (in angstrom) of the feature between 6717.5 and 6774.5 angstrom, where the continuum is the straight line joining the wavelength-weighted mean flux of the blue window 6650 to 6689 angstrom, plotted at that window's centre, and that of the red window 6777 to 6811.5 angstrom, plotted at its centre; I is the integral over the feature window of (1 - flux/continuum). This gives 2.0 angstrom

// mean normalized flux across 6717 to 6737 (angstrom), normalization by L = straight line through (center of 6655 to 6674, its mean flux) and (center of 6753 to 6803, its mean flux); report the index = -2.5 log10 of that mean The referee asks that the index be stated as 0.09 mag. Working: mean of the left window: 13.2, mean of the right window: 13.2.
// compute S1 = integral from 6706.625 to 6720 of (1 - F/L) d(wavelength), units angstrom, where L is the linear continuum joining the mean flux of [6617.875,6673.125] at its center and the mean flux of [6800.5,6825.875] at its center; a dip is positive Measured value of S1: 1.53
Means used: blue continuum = 13.6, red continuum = 13.1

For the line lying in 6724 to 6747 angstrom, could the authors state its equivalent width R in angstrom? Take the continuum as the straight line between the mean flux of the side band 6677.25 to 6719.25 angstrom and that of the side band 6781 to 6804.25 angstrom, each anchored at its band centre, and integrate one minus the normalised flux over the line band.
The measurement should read 0.3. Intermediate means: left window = 12.5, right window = 13.3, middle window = 12.7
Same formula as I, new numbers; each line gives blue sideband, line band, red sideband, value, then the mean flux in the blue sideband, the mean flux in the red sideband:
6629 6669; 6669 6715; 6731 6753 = 3.05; 13.6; 13.4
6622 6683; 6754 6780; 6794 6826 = 0.47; 13.4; 13.3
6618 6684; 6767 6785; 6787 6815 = 0.11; 13.4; 13.5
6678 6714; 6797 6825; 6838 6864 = -0.44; 12.7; 13.1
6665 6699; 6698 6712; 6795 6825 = -0.25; 12.7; 13.3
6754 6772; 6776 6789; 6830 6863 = -0.08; 12.8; 13.4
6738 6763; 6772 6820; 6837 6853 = -0.37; 13.1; 13.4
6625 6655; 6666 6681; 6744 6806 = 0.96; 13.7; 13.3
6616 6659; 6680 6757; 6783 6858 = 5.70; 13.8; 13.3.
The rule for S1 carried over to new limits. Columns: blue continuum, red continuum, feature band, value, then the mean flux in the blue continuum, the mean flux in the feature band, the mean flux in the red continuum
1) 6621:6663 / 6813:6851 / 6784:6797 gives 0.23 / 13.7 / 13.2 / 13.3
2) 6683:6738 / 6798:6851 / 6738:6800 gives -1.29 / 12.4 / 13.2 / 13.4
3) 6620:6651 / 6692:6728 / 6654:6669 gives -0.34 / 13.7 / 13.5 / 12.1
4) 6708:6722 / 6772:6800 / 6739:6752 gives -0.90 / 11.5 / 13.2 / 13.4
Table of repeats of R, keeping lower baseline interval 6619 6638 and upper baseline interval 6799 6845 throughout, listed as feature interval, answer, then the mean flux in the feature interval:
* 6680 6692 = 1.0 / 12.5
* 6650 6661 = -0.1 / 13.8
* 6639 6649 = 0.0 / 13.7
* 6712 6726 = 2.6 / 11.1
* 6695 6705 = 0.4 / 13.1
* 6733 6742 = 0.2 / 13.4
